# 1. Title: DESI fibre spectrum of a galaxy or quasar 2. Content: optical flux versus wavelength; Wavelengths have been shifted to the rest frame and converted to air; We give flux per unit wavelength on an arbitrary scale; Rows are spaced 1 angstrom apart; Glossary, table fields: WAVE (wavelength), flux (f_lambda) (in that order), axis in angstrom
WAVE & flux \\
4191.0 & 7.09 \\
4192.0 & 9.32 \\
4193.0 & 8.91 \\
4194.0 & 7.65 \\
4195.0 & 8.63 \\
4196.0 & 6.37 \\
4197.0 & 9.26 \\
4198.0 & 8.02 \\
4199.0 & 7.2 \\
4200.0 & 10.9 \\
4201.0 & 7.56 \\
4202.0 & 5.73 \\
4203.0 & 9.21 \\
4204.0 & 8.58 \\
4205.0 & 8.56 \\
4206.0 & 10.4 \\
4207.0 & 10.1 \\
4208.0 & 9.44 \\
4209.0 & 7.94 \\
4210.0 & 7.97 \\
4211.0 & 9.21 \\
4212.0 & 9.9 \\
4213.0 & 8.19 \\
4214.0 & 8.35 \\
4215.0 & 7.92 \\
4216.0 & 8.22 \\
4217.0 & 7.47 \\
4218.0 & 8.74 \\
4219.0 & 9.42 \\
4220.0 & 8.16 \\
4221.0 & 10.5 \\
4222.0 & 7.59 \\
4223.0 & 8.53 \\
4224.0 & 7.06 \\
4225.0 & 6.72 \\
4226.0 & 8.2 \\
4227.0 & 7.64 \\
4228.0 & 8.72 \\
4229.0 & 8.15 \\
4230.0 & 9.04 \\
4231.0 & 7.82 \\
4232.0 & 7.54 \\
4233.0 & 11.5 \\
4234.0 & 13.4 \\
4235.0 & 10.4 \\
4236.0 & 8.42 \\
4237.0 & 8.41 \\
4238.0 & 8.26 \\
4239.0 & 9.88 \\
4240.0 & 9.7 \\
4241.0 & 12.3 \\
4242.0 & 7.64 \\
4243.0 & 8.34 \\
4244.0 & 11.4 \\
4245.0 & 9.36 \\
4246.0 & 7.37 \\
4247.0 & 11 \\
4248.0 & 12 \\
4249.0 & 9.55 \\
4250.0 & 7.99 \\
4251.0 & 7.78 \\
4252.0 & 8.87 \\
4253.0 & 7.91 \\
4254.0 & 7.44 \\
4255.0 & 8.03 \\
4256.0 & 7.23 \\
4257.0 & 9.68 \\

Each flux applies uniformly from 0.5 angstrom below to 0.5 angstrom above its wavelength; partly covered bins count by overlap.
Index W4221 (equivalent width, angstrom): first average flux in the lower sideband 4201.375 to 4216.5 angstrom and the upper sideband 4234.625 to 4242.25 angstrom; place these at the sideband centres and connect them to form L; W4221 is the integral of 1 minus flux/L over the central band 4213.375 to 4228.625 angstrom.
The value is 1.3 angstrom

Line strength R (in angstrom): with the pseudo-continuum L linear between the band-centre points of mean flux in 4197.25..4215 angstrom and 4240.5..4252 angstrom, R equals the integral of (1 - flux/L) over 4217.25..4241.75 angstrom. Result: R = 0.5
